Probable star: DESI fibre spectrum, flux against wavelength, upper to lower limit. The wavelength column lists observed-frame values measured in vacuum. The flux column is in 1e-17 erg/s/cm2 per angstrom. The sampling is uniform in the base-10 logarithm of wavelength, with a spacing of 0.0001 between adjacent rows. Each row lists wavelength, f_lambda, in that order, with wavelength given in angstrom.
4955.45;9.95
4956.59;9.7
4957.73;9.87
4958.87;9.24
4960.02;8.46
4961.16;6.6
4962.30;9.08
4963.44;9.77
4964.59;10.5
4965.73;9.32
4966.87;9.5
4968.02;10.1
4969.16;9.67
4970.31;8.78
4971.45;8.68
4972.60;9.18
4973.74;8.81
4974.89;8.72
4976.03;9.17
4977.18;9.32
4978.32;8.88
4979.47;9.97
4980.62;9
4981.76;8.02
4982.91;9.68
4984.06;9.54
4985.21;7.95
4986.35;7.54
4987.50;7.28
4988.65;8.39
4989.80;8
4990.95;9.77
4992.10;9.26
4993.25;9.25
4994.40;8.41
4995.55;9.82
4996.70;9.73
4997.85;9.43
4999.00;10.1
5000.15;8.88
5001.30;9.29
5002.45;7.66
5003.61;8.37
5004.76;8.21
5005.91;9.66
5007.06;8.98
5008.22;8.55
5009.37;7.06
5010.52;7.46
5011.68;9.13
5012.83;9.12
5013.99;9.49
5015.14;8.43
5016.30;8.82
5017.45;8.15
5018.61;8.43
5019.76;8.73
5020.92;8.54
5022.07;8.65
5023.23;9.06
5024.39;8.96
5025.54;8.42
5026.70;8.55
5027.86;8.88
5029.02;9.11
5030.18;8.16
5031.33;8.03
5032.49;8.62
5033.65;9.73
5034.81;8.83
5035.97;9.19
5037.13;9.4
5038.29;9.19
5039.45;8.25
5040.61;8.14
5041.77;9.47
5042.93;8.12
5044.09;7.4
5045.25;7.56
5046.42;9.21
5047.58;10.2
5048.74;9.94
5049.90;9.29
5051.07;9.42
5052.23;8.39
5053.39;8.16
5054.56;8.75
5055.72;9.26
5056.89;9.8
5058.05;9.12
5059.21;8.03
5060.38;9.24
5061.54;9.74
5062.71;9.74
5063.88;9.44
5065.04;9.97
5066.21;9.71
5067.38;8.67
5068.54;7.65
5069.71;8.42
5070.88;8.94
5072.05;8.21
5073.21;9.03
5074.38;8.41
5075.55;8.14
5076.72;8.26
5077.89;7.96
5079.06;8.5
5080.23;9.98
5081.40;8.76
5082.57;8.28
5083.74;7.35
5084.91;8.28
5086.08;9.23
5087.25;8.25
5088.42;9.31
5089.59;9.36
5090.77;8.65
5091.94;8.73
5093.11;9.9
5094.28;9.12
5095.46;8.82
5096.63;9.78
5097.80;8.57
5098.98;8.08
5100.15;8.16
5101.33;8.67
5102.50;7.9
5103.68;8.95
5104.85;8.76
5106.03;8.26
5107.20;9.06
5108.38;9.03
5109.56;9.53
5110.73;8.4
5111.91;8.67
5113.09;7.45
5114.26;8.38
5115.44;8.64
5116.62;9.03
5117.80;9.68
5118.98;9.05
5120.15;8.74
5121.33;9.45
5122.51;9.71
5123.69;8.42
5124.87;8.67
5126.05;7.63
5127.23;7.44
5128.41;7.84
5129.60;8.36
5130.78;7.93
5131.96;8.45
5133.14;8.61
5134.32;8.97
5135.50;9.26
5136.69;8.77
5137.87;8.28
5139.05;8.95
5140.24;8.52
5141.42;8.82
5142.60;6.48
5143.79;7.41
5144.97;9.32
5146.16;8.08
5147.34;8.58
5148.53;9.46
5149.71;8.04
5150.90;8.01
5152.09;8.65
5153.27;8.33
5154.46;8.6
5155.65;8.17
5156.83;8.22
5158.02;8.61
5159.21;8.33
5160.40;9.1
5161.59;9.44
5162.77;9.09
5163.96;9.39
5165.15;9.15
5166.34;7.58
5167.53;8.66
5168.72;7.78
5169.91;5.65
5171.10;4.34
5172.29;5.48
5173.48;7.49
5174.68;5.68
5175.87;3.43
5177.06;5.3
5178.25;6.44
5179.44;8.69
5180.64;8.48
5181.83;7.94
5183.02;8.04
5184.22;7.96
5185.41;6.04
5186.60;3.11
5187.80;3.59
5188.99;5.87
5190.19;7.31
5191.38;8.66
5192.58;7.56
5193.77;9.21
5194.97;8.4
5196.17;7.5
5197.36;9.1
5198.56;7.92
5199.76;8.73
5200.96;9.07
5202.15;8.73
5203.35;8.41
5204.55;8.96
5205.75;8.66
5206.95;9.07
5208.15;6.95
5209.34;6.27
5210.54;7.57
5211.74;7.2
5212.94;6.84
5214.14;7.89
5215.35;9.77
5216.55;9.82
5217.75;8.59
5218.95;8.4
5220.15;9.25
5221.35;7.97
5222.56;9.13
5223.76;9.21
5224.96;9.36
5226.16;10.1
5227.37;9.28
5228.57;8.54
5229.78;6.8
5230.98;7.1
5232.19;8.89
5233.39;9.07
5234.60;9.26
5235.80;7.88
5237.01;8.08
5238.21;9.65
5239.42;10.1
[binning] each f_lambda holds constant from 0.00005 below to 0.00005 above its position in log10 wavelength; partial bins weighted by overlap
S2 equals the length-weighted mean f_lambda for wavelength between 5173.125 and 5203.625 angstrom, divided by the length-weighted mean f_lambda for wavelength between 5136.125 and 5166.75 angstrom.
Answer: 0.85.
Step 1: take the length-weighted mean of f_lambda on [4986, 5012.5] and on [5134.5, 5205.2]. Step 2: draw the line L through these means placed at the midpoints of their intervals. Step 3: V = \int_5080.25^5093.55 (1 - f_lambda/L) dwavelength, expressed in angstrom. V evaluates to -0.9 angstrom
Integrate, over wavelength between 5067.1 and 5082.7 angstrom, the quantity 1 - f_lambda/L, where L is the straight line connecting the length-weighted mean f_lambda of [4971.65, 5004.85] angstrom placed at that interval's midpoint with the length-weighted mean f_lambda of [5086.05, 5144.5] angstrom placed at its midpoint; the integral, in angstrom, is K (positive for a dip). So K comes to 0.4 angstrom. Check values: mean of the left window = 8.89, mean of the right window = 8.64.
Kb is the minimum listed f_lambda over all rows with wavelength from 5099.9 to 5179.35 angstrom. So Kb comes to 3.43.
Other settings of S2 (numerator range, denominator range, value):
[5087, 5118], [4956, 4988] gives 0.97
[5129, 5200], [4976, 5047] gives 0.89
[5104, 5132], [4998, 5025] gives 0.99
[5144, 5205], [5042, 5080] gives 0.87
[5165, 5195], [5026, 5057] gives 0.77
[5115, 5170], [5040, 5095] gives 0.96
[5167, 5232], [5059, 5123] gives 0.87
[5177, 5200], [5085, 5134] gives 0.84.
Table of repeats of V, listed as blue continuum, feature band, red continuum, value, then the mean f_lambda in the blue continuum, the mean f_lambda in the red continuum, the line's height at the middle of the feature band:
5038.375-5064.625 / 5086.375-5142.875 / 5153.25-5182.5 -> -3.27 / 8.95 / 7.56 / 8.2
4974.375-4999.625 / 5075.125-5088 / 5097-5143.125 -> 0.31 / 8.97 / 8.56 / 8.68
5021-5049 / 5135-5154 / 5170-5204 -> -2.22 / 8.78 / 7.07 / 7.55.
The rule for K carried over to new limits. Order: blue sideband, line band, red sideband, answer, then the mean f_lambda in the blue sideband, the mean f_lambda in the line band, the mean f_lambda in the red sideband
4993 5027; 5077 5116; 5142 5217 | -2.09 angstrom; 8.78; 8.69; 7.74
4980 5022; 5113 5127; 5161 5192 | -2.29 angstrom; 8.73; 8.75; 6.95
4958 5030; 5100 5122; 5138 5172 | -0.92 angstrom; 8.86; 8.74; 8.22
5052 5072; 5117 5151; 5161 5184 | -2.81 angstrom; 8.99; 8.53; 7.28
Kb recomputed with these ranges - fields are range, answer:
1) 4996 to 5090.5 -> 7.06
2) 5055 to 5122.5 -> 7.35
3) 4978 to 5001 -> 7.28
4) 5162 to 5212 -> 3.11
